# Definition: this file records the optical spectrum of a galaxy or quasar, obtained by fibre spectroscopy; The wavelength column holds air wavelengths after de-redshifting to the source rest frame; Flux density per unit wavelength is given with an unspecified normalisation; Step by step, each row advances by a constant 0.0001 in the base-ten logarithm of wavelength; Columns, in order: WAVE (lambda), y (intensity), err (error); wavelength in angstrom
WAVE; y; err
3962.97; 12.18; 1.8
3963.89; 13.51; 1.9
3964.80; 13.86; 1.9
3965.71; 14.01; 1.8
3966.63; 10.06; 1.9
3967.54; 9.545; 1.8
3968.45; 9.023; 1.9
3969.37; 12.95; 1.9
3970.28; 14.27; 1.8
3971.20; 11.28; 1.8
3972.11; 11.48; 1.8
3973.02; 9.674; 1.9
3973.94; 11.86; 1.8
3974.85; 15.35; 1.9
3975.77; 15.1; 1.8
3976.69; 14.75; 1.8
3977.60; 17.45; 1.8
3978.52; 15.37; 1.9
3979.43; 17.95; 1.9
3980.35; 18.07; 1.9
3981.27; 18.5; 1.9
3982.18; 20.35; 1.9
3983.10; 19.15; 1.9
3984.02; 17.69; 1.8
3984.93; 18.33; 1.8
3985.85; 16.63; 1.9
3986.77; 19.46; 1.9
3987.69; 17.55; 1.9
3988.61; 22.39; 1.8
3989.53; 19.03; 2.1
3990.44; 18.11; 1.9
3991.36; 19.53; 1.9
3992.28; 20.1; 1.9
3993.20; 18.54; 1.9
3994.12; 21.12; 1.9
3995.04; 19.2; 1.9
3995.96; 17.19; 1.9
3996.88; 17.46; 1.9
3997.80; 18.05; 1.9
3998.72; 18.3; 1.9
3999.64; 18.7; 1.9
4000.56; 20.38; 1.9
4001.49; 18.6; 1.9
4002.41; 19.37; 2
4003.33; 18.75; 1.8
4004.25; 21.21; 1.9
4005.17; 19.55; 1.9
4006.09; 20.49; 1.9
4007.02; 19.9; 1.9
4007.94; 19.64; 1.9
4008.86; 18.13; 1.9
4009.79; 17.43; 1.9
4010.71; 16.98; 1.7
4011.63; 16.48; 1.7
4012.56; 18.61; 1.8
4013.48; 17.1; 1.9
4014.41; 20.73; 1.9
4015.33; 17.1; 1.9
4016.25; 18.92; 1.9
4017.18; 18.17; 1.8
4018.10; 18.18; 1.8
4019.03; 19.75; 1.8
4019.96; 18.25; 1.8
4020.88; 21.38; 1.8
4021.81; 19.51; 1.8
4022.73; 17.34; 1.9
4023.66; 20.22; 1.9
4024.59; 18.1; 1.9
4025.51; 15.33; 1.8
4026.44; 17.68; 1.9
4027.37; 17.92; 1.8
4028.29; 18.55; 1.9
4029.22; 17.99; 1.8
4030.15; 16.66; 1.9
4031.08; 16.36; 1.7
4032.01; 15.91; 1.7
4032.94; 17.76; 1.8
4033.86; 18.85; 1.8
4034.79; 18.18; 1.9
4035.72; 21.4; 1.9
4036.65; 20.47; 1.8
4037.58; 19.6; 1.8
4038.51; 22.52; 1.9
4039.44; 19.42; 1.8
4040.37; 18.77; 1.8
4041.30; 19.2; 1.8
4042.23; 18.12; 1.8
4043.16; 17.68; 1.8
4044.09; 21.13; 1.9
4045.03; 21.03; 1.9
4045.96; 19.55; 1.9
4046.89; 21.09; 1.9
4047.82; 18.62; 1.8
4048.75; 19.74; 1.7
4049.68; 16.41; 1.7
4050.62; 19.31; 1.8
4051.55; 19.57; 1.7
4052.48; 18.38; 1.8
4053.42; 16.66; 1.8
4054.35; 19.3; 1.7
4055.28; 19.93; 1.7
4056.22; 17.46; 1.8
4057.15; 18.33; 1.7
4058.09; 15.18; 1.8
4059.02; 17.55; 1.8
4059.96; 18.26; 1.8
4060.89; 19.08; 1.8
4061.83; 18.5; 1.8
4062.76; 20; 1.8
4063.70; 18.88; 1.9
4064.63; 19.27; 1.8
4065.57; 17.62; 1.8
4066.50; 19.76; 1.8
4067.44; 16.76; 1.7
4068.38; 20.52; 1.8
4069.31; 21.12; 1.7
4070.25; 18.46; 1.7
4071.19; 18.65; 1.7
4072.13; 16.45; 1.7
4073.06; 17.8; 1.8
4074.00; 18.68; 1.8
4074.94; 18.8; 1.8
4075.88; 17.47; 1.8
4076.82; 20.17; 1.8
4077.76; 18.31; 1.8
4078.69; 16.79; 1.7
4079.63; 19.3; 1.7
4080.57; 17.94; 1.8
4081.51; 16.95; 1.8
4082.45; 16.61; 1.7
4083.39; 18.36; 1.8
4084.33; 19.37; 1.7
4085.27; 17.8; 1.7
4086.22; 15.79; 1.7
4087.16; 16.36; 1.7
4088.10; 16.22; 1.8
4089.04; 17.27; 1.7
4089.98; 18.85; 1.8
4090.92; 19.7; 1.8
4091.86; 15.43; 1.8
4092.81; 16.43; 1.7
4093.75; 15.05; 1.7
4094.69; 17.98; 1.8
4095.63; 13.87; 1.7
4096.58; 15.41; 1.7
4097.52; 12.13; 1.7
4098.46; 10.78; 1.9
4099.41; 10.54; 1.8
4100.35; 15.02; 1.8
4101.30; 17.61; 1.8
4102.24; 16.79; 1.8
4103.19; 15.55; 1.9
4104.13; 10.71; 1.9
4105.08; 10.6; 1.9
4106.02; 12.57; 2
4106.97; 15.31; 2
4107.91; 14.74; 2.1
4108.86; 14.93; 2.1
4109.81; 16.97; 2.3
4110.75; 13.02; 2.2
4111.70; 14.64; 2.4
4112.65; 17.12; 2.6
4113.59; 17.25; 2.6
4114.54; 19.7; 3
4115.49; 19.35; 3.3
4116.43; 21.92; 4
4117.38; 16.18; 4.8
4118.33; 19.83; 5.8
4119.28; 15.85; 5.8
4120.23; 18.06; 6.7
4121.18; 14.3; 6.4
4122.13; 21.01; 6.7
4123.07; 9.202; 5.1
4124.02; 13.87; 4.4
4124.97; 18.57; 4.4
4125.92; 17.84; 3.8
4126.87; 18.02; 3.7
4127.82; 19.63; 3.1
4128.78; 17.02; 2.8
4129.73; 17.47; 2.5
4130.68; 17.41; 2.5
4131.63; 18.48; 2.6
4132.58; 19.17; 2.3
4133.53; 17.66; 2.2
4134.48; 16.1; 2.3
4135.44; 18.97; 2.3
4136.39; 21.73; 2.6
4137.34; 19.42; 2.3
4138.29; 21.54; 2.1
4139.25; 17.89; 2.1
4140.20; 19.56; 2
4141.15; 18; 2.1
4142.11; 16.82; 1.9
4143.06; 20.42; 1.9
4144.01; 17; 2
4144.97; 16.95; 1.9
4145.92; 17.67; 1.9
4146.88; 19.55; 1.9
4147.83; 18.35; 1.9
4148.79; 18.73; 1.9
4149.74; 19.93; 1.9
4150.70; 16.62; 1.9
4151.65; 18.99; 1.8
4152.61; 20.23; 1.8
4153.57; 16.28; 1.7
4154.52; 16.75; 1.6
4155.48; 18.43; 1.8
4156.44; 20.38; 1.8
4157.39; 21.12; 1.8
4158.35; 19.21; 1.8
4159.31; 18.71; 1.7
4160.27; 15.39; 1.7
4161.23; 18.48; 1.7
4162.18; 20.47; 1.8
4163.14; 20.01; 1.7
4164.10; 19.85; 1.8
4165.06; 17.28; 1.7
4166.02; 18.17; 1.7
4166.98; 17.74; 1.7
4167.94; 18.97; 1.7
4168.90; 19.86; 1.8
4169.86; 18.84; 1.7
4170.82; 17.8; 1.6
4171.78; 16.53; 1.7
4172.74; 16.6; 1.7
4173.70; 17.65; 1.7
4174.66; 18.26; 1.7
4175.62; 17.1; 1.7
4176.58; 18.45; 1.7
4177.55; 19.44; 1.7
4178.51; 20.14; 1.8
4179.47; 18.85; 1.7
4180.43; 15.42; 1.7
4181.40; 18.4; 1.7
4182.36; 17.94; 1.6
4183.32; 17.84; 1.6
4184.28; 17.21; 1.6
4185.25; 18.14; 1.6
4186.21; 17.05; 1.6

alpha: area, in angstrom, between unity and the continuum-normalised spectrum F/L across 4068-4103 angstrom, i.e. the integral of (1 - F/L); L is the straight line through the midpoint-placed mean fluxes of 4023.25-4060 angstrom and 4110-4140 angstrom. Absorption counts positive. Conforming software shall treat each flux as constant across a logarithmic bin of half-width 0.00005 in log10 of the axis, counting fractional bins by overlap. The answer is 2.1 angstrom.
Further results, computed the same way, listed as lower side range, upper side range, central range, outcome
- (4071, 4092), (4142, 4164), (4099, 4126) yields 3.5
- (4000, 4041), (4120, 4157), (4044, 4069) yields -0.4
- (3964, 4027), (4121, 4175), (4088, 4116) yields 4.0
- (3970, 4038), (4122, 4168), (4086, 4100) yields 2.1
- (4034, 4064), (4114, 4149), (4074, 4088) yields 0.6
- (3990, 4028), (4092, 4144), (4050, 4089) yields -1.5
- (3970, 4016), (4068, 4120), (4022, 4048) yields -2.2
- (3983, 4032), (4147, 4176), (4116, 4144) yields 0.8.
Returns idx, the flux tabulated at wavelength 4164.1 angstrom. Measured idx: 19.85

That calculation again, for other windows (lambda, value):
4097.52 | 12.13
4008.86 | 18.13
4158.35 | 19.21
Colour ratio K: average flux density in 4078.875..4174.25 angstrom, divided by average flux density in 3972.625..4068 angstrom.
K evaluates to 0.9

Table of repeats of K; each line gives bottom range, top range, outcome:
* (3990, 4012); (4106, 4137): 0.91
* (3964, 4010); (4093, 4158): 1.00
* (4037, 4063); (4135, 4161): 0.99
